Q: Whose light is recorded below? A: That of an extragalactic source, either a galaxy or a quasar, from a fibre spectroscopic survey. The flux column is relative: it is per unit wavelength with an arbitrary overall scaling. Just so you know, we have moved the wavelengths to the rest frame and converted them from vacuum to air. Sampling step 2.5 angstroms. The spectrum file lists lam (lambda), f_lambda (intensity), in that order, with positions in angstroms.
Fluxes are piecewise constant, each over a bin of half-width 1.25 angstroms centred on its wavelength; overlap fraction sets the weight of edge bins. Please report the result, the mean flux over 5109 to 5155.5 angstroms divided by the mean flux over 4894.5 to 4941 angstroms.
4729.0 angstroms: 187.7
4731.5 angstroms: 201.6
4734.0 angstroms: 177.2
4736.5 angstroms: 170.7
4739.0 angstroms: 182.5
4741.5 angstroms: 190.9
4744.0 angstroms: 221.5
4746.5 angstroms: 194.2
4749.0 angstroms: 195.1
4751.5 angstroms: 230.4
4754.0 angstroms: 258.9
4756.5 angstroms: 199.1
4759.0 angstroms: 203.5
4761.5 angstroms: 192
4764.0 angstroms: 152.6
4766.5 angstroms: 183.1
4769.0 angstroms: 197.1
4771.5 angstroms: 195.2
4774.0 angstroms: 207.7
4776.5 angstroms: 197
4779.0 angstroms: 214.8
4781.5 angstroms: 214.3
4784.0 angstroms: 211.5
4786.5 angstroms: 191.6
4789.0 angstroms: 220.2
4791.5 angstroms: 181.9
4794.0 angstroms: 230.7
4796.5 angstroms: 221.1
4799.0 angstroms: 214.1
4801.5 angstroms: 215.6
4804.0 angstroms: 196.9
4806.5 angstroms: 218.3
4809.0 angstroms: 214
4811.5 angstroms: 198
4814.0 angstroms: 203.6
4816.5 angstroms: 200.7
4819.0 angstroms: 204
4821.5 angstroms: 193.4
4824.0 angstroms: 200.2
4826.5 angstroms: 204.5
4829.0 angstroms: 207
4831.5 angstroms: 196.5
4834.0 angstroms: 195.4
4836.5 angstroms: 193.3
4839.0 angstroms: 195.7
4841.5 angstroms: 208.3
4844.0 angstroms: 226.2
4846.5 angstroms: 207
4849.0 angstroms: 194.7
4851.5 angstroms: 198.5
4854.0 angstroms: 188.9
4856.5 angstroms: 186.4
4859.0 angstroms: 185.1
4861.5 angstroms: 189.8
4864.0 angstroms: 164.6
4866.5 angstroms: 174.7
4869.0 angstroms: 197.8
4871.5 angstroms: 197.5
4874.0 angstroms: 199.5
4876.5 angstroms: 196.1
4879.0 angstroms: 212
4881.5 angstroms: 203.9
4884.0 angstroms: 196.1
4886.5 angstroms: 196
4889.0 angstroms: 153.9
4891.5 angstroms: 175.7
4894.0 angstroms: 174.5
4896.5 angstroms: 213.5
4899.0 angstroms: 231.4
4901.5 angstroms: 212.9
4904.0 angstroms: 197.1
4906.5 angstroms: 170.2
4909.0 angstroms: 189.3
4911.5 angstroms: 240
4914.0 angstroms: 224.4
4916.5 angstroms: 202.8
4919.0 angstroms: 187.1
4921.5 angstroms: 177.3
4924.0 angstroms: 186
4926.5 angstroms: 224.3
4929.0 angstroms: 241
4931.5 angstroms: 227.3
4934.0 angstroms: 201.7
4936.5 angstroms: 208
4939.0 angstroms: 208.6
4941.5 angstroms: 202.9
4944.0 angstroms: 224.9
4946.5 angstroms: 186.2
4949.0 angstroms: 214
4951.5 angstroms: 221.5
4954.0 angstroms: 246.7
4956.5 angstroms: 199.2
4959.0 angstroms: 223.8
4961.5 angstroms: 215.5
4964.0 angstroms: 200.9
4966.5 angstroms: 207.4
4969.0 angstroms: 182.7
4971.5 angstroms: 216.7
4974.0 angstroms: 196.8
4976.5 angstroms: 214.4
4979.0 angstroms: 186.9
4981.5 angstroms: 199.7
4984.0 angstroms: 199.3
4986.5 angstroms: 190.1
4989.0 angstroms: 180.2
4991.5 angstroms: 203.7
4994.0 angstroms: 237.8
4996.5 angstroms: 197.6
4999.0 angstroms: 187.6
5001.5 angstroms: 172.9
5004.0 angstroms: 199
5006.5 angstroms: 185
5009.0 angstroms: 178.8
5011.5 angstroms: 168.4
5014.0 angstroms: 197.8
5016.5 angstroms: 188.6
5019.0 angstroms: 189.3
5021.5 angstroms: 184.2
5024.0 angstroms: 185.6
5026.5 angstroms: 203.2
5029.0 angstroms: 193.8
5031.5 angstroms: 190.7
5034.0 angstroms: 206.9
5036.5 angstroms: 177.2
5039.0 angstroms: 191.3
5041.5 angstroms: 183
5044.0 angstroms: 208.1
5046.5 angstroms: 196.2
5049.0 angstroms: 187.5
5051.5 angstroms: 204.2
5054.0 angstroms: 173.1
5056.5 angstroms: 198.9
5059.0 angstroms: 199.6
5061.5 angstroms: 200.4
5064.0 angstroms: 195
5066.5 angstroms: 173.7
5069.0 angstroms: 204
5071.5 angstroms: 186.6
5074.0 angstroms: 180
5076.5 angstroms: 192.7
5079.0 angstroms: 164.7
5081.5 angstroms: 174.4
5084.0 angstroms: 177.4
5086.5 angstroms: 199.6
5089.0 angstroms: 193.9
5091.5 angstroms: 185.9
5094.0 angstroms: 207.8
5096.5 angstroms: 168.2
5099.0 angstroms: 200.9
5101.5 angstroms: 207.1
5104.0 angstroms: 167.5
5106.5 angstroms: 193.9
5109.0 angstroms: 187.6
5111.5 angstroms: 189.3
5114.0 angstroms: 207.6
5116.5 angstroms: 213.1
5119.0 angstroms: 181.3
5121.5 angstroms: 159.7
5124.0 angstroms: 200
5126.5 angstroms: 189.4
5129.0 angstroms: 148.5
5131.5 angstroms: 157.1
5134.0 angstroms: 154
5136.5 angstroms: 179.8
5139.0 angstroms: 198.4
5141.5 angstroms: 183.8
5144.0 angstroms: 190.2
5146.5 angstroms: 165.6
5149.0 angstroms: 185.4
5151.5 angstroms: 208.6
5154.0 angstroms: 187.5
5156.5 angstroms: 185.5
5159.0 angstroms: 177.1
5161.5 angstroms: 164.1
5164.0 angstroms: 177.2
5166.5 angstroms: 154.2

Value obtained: 0.88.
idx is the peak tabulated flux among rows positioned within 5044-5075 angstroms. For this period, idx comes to 208.1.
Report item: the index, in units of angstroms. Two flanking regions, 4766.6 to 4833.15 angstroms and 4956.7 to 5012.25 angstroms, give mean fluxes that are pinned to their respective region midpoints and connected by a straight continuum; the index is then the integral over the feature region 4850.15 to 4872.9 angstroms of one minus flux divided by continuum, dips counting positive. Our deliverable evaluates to 1.8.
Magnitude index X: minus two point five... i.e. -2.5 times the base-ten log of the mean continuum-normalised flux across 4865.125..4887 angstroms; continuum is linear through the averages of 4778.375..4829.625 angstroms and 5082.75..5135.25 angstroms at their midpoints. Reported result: 0.03 mag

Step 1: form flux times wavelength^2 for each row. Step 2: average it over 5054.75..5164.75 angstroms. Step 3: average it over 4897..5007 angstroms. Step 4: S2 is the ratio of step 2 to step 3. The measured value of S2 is 1.0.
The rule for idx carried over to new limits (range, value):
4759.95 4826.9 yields 230.7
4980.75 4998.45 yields 237.8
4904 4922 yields 240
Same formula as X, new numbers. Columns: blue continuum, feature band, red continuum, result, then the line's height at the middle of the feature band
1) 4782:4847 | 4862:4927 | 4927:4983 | 0.069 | 208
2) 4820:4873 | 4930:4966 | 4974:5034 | -0.101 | 194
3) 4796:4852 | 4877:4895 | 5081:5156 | 0.070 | 201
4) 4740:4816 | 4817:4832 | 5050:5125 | 0.010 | 203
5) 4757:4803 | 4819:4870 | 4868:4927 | 0.024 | 200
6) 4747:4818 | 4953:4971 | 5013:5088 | -0.082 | 195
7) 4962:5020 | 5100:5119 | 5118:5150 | -0.086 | 180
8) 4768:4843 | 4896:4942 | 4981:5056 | -0.052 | 198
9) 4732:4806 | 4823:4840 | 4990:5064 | 0.005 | 200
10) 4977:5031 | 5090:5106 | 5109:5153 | -0.025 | 186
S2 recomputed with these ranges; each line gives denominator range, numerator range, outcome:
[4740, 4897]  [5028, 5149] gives 1.05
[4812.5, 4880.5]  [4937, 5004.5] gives 1.09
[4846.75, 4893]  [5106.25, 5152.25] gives 1.07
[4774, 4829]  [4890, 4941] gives 1.04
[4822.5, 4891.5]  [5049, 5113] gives 1.06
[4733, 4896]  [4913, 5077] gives 1.08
